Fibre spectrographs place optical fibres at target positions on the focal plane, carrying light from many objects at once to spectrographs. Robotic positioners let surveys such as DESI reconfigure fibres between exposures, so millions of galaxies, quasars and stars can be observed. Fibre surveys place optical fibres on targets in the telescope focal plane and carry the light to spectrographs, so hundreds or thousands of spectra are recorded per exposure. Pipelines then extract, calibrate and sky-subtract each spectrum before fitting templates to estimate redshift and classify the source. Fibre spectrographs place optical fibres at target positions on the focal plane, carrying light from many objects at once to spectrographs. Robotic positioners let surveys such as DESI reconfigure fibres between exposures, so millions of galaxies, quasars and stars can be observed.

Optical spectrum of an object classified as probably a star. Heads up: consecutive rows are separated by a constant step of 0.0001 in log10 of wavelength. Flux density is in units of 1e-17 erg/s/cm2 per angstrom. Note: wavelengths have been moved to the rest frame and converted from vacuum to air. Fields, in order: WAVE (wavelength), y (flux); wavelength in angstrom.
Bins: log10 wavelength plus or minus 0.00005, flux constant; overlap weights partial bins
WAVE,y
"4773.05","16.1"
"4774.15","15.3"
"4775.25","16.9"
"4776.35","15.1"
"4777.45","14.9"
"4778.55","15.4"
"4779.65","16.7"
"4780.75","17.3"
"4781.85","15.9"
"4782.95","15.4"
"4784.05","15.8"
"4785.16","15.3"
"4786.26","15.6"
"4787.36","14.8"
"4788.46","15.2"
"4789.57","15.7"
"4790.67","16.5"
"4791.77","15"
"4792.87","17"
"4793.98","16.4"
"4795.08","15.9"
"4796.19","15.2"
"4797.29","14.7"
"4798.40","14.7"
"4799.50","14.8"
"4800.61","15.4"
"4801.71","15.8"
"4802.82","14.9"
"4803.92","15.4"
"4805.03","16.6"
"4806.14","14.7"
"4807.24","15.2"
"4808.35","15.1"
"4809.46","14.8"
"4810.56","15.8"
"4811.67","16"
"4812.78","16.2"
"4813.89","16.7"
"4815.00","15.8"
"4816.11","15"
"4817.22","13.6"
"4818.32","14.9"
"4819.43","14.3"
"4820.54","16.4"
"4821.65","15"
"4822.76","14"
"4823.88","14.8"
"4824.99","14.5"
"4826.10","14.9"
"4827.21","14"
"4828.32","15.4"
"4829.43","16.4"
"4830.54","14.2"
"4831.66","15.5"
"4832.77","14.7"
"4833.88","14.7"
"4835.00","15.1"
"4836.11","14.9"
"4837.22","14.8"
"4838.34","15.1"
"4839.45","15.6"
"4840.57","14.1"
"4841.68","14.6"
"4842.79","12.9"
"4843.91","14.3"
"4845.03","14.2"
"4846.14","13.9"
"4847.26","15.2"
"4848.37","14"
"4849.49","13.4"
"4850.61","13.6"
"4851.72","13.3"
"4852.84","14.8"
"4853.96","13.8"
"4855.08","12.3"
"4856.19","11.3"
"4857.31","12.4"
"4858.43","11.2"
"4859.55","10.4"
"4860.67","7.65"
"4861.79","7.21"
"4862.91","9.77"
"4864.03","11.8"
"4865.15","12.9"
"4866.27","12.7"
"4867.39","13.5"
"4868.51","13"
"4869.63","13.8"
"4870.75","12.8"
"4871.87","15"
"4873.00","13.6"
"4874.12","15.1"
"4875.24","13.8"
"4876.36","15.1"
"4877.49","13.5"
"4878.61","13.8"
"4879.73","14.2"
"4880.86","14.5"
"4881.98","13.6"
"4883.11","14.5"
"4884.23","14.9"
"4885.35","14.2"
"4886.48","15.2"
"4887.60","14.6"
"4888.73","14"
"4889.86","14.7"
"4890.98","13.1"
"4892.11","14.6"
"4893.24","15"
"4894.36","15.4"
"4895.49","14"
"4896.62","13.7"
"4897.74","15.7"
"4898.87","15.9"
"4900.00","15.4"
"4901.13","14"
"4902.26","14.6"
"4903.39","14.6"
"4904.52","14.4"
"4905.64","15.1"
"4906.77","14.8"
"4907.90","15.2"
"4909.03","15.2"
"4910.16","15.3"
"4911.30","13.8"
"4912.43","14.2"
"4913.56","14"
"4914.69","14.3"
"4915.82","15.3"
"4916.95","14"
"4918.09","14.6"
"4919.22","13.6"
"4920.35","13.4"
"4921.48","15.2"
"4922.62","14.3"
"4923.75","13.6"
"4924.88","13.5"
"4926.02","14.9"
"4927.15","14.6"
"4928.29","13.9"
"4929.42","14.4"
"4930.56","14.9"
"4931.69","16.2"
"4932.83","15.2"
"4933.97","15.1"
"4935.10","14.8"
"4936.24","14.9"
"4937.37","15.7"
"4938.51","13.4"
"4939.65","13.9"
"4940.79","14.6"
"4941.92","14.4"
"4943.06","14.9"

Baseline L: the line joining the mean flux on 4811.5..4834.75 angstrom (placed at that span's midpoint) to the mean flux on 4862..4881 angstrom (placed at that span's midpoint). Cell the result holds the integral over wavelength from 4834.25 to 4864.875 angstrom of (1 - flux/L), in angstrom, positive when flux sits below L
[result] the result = 2.4 angstrom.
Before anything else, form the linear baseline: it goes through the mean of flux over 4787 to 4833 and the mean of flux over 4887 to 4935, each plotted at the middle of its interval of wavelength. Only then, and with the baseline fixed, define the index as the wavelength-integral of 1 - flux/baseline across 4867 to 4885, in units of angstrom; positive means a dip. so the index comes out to 0.9 angstrom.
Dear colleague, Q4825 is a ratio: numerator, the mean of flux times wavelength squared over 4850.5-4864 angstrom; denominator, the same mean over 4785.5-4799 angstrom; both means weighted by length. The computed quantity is 0.75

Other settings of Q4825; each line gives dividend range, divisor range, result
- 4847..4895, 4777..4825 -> 0.89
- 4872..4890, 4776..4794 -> 0.95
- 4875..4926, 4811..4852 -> 1.01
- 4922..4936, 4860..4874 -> 1.24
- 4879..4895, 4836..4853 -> 1.03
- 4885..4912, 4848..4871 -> 1.23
